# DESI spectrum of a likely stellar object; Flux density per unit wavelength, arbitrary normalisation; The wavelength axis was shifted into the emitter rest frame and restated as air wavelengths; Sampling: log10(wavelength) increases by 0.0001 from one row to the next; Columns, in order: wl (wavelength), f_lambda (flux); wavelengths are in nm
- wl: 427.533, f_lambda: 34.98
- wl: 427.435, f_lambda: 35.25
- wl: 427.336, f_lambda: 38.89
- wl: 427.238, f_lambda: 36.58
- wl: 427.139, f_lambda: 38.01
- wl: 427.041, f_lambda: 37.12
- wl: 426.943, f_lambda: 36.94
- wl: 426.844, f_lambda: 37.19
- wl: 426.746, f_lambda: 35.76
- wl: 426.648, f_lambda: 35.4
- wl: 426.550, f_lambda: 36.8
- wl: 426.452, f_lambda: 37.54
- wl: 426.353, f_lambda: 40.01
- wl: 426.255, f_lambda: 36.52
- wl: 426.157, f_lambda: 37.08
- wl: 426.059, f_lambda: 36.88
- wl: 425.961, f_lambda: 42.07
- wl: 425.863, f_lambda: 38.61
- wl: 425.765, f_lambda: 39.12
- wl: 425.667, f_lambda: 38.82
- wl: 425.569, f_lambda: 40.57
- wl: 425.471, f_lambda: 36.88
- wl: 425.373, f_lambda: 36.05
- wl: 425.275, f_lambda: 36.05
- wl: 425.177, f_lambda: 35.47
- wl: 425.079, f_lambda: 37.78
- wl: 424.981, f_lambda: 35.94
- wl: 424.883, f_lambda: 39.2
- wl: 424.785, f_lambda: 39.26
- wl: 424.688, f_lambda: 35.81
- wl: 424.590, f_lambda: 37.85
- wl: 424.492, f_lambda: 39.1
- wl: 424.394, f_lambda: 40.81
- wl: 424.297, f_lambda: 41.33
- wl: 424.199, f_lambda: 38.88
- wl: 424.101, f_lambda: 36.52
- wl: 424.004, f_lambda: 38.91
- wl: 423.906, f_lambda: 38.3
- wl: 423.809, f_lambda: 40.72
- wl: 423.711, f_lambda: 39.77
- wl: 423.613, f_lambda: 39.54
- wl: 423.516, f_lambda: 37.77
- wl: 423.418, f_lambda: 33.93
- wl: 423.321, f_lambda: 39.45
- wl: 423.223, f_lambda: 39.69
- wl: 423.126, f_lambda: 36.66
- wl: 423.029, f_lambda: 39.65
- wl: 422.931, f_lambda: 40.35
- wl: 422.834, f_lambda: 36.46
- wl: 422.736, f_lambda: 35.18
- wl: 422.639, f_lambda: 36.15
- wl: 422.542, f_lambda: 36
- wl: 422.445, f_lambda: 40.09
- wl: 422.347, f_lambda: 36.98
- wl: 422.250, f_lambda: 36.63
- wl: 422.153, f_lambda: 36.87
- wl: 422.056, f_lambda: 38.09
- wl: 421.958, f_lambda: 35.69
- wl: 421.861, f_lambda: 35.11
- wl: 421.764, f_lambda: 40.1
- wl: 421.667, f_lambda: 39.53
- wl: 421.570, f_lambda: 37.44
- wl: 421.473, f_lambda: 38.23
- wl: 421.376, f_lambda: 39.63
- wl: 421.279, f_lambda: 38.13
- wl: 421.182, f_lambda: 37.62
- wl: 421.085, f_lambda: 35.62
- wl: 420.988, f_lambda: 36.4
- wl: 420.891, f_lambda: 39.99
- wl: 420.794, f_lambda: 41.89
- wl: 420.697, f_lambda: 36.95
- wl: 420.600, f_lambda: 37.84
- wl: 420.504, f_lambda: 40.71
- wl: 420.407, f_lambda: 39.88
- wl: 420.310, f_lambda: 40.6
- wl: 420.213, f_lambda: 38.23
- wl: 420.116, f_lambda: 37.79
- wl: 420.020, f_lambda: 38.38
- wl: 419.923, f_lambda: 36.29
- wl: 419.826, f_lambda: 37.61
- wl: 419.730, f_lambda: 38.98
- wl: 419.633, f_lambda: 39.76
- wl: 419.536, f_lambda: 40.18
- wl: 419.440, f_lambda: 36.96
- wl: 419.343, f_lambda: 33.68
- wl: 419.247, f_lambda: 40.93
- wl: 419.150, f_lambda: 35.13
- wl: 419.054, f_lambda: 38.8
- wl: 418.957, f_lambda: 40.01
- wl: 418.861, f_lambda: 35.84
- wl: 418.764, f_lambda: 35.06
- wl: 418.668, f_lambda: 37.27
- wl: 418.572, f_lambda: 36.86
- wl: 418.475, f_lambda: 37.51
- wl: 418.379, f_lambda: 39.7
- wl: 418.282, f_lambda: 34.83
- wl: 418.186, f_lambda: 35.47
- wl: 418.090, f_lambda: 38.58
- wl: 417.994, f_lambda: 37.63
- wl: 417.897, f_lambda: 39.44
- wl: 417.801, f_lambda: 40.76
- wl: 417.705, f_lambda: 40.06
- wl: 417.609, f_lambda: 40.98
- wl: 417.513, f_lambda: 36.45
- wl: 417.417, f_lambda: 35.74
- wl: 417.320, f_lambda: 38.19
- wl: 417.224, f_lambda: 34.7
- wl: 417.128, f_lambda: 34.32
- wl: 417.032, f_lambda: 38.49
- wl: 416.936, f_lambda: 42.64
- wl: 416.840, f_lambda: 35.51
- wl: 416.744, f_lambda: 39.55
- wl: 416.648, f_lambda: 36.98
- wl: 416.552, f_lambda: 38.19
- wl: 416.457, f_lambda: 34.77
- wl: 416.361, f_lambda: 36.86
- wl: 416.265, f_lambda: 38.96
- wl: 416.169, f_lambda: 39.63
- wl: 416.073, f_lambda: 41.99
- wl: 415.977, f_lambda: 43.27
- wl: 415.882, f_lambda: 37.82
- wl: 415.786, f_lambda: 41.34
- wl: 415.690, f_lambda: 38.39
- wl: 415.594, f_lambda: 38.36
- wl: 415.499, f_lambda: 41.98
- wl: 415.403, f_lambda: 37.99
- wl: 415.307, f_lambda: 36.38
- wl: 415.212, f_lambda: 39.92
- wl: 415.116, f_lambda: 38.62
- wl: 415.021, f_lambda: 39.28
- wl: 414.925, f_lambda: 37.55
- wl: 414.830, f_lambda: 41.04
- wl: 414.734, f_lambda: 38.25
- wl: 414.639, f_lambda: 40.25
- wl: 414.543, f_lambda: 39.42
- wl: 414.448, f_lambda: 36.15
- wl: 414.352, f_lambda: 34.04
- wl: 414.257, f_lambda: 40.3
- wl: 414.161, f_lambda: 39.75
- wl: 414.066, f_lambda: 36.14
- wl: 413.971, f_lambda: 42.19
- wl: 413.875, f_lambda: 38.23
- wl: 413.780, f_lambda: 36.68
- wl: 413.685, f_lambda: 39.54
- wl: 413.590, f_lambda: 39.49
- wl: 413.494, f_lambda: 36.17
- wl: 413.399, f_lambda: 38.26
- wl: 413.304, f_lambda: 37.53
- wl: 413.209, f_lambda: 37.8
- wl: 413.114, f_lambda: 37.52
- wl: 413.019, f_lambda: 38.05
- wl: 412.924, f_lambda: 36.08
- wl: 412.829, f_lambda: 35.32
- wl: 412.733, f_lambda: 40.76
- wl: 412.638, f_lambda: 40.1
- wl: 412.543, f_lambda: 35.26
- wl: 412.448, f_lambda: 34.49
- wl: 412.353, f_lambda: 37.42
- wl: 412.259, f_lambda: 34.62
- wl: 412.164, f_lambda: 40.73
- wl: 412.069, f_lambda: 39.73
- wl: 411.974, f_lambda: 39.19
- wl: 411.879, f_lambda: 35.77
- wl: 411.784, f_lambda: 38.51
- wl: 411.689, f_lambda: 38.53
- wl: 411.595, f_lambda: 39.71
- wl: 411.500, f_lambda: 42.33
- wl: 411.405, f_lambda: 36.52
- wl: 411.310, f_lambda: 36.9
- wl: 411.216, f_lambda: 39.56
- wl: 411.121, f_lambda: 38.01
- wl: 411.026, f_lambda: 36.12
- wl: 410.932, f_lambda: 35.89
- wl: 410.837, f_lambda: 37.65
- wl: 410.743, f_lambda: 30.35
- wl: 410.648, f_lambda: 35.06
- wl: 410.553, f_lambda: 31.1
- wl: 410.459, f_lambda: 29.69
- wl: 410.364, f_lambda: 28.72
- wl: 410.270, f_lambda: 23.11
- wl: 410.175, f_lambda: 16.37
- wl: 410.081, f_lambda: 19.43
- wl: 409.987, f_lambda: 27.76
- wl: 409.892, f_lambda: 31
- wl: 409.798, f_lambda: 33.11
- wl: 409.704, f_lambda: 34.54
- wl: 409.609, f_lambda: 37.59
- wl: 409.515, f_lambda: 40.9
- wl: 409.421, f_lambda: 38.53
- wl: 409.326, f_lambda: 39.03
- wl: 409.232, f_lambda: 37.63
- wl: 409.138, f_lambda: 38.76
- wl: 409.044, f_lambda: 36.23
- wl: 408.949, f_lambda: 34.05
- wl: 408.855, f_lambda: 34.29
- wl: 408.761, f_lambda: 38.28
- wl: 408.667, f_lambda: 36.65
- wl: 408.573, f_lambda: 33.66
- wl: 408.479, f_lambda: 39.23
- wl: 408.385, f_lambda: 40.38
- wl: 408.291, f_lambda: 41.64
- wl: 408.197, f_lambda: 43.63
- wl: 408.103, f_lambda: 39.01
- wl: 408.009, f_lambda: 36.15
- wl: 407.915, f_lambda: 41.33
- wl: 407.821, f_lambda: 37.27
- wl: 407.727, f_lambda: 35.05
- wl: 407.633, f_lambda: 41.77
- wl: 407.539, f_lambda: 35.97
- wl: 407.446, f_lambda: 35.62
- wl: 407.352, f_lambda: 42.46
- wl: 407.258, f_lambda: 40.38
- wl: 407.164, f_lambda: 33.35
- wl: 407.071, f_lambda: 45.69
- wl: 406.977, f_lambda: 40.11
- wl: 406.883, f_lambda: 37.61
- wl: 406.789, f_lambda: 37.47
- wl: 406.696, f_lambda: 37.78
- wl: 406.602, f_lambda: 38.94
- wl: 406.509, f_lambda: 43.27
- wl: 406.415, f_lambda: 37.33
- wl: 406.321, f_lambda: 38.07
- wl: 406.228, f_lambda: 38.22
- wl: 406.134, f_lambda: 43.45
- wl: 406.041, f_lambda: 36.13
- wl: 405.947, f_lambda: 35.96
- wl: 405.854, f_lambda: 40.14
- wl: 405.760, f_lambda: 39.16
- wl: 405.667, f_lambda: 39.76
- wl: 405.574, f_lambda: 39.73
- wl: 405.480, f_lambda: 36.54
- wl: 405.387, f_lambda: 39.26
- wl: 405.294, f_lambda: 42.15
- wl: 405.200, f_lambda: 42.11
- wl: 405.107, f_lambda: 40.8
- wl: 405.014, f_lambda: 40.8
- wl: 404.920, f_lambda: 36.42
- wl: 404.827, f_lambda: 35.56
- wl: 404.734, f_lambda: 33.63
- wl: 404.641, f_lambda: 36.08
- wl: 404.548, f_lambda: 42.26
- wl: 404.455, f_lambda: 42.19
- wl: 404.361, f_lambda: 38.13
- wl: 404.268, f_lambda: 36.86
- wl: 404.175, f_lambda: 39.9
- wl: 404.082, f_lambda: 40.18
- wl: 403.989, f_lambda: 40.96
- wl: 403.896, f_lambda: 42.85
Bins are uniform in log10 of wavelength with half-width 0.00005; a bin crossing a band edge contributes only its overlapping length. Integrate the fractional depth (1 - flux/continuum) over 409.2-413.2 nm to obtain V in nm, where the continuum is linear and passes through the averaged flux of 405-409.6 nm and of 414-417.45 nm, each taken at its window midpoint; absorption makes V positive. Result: 0.35 nm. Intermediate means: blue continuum 38.8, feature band 35.2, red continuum 38.4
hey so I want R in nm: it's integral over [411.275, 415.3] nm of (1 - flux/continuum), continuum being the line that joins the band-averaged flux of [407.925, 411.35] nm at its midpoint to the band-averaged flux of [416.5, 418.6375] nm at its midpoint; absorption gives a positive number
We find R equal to -0.22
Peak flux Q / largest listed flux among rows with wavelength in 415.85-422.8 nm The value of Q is 43.27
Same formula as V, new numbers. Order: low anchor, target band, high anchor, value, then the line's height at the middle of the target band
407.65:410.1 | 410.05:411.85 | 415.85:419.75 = 0.17 nm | 36.9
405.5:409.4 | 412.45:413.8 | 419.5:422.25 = 0.03 nm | 38.4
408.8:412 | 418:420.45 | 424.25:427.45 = -0.09 nm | 36.4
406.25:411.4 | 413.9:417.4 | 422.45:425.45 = -0.15 nm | 37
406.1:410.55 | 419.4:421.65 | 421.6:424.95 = -0.04 nm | 37.8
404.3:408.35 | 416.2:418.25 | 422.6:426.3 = 0.04 nm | 38.5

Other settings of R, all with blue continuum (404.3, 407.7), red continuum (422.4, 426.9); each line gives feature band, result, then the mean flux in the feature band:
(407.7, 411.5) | 0.362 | 35.1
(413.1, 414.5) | 0.020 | 38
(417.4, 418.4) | 0.004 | 38.2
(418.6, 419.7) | 0.019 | 37.6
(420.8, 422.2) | 0.011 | 37.9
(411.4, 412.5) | 0.014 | 38.2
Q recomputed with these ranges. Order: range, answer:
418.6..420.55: 40.93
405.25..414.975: 45.69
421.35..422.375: 40.1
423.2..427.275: 42.07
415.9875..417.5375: 42.64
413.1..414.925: 42.19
